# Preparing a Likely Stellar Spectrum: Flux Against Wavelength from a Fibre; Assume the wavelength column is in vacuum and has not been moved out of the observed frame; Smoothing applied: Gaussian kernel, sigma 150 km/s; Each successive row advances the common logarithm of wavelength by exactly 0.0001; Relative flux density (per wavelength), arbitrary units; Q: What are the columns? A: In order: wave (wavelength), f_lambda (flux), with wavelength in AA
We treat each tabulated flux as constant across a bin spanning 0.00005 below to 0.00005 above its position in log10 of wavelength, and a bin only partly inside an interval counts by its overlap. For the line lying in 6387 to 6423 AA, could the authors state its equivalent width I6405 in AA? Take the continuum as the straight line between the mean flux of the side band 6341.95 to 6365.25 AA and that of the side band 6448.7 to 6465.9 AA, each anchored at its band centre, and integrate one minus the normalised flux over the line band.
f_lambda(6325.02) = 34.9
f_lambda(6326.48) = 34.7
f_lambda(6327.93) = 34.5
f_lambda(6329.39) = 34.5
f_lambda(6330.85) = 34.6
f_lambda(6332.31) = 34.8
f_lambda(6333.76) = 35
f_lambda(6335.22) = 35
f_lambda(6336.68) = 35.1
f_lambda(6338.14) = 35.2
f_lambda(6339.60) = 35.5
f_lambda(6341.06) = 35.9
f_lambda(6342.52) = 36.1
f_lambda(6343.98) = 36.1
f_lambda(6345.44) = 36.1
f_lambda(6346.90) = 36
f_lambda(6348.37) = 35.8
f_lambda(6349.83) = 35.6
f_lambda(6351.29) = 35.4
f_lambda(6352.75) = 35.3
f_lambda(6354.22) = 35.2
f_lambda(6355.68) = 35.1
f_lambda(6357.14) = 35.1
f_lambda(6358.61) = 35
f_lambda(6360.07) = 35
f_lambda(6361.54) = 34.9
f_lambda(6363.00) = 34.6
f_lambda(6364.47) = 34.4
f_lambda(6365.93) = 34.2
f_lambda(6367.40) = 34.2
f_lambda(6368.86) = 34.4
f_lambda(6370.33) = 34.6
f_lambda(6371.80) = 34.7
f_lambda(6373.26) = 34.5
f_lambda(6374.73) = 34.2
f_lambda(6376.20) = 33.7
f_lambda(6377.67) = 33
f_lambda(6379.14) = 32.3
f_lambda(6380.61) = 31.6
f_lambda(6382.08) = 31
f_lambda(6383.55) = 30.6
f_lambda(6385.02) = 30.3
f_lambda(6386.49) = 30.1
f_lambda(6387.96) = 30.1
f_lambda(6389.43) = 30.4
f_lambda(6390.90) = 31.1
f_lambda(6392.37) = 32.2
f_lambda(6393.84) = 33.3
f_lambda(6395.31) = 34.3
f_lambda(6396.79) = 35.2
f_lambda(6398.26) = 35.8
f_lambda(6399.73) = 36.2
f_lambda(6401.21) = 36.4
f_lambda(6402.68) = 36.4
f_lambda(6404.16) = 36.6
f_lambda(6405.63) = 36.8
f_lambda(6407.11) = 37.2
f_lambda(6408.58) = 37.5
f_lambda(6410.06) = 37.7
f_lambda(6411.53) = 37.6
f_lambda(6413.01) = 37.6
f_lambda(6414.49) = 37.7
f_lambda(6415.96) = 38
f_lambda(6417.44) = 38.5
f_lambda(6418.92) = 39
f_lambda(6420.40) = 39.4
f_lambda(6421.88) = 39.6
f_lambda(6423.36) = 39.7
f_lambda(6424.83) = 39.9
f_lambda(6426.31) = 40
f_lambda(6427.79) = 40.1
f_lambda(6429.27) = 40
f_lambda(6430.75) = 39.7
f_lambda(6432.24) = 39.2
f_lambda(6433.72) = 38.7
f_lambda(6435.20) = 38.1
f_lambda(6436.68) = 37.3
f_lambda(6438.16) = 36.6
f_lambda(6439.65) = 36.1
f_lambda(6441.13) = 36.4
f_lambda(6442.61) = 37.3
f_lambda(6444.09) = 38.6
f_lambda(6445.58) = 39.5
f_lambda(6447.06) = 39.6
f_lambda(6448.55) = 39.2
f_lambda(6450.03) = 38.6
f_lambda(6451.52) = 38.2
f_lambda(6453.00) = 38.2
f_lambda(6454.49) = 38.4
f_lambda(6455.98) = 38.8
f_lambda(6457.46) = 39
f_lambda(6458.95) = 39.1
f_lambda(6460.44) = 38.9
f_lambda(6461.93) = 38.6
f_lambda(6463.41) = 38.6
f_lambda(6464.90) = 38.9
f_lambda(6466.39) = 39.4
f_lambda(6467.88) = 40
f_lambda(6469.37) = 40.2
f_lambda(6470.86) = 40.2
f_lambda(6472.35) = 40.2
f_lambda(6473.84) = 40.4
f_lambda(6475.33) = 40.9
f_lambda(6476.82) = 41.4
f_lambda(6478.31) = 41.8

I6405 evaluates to 1.0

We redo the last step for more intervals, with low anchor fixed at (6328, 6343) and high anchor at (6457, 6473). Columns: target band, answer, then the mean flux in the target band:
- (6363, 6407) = 3.8 AA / 33.6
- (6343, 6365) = 0.2 AA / 35.3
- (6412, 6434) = -0.7 AA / 39.1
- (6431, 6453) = 0.3 AA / 38.1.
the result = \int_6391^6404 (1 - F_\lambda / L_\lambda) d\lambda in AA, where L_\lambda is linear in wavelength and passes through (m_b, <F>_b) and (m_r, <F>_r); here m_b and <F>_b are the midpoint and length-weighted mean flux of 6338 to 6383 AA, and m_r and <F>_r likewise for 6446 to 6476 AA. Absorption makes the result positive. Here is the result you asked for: 0.5 AA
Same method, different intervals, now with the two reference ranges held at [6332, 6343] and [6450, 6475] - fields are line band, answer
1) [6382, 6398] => 2.2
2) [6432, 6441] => 0.2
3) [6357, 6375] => 0.8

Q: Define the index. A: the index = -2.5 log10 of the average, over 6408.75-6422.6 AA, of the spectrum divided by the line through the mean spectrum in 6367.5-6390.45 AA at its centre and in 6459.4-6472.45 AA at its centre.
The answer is -0.09 mag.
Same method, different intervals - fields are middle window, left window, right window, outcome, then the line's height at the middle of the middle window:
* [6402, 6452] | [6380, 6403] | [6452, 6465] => -0.07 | 35.9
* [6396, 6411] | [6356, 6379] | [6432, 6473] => -0.01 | 36.2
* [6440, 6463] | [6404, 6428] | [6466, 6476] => 0.03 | 39.6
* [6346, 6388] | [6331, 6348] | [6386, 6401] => 0.01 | 34.2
